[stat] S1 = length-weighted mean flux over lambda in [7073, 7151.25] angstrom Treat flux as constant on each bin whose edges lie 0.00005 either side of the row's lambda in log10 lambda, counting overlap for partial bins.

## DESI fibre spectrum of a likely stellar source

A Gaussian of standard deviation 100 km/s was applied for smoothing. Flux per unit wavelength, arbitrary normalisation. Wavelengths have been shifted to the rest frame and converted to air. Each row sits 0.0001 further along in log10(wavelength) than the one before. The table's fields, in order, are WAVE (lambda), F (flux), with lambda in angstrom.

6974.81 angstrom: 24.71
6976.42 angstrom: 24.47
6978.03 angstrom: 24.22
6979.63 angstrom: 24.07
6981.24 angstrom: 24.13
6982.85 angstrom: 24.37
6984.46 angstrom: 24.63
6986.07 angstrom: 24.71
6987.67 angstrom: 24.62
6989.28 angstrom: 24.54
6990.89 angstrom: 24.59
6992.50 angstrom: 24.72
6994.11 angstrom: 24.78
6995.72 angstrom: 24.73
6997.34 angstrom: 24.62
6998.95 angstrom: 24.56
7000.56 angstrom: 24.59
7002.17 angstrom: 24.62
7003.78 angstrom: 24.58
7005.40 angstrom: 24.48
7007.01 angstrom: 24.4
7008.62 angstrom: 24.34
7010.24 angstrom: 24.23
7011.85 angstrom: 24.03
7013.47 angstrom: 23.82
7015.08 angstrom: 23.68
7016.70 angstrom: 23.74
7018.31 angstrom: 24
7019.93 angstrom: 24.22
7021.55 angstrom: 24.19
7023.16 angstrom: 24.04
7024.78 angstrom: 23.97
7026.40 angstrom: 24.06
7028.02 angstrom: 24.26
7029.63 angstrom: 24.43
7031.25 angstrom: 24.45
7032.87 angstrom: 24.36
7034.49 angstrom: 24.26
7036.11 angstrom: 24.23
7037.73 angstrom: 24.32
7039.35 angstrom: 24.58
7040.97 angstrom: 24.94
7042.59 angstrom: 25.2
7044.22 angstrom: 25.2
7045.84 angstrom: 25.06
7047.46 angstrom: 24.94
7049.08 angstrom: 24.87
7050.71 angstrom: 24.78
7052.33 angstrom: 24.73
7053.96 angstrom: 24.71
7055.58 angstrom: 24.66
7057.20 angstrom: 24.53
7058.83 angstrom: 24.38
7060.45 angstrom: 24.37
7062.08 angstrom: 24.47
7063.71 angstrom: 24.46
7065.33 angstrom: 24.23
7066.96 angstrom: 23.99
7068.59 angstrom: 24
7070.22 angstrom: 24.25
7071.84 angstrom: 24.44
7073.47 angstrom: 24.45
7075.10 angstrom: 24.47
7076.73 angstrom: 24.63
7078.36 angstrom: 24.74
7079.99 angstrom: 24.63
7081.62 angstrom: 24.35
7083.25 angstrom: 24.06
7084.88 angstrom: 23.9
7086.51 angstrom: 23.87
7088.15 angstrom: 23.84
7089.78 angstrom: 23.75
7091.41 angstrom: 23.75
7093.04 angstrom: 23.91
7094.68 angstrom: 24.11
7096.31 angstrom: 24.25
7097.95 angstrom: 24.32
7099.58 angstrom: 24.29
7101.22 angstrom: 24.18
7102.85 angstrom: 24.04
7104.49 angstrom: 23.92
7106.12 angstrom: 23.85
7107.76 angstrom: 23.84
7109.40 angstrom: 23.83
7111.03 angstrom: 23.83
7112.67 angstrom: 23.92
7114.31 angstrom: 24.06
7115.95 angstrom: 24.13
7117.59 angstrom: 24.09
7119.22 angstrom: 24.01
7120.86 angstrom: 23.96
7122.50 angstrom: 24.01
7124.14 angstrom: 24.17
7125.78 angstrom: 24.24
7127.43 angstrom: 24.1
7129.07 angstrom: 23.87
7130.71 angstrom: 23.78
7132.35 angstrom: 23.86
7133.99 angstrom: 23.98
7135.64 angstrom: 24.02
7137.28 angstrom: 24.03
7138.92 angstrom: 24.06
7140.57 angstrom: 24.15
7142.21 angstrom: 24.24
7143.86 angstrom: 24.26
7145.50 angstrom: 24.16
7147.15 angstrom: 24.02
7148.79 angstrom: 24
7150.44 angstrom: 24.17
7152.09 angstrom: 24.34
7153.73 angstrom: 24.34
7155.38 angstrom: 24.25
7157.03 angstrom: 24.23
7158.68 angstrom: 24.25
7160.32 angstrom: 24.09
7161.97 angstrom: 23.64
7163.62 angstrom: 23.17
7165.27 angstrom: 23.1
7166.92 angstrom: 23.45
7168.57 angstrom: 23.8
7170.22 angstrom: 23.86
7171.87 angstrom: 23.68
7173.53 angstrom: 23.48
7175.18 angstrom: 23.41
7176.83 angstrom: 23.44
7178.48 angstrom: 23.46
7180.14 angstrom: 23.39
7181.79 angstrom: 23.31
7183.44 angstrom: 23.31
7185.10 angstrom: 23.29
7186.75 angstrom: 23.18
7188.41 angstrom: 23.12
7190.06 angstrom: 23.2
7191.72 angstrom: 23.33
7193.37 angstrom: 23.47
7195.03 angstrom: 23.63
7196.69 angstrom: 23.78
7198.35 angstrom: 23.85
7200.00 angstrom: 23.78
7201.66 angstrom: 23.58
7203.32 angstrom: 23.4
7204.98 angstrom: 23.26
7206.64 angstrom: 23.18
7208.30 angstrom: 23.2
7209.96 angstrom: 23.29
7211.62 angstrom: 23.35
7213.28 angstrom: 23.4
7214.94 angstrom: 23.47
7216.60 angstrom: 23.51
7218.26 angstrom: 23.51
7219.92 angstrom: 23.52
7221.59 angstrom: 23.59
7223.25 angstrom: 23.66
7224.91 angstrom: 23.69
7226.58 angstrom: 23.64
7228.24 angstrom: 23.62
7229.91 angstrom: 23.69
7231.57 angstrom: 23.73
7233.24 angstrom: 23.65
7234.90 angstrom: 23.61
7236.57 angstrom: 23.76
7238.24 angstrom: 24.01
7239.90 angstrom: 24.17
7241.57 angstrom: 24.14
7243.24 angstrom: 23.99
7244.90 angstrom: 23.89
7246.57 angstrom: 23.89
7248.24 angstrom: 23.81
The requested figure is 24.1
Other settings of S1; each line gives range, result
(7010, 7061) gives 24.4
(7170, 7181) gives 23.5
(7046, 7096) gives 24.4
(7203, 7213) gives 23.3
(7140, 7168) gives 24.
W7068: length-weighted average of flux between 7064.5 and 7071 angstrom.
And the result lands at 24.1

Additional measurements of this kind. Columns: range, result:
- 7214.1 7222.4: 23.5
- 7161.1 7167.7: 23.3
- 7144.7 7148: 24.1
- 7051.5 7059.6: 24.6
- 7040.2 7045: 25.1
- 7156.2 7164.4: 23.9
